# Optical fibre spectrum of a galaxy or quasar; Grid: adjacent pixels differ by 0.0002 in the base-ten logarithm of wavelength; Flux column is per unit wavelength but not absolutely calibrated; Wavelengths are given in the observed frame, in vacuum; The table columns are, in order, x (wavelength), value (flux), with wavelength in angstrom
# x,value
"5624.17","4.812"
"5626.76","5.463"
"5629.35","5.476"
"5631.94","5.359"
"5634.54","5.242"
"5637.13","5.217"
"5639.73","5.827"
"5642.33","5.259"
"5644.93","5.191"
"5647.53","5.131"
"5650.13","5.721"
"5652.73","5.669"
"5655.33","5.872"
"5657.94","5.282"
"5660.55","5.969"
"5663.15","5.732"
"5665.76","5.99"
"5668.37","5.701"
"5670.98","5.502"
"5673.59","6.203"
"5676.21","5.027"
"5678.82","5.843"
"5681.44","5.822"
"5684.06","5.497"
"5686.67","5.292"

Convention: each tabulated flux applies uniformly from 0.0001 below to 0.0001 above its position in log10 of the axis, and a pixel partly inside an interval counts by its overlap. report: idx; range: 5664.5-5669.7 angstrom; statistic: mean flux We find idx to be 5.84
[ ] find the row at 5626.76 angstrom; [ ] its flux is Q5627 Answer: 5.463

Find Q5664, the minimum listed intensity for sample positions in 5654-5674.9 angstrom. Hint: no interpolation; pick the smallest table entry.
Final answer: 5.282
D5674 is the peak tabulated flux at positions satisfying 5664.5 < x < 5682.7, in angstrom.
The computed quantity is 6.203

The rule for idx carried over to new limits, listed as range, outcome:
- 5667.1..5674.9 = 5.8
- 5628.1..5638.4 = 5.32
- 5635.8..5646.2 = 5.37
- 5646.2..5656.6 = 5.6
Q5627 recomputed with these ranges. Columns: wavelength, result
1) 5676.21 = 5.027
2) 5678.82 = 5.843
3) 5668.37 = 5.701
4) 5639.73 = 5.827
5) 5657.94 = 5.282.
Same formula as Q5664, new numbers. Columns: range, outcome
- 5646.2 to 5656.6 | 5.131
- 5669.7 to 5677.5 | 5.027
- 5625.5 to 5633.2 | 5.359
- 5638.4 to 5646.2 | 5.191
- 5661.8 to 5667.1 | 5.732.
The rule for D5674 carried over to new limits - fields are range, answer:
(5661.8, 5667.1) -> 5.99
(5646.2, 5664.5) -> 5.969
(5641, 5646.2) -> 5.259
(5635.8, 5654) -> 5.827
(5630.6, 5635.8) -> 5.359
